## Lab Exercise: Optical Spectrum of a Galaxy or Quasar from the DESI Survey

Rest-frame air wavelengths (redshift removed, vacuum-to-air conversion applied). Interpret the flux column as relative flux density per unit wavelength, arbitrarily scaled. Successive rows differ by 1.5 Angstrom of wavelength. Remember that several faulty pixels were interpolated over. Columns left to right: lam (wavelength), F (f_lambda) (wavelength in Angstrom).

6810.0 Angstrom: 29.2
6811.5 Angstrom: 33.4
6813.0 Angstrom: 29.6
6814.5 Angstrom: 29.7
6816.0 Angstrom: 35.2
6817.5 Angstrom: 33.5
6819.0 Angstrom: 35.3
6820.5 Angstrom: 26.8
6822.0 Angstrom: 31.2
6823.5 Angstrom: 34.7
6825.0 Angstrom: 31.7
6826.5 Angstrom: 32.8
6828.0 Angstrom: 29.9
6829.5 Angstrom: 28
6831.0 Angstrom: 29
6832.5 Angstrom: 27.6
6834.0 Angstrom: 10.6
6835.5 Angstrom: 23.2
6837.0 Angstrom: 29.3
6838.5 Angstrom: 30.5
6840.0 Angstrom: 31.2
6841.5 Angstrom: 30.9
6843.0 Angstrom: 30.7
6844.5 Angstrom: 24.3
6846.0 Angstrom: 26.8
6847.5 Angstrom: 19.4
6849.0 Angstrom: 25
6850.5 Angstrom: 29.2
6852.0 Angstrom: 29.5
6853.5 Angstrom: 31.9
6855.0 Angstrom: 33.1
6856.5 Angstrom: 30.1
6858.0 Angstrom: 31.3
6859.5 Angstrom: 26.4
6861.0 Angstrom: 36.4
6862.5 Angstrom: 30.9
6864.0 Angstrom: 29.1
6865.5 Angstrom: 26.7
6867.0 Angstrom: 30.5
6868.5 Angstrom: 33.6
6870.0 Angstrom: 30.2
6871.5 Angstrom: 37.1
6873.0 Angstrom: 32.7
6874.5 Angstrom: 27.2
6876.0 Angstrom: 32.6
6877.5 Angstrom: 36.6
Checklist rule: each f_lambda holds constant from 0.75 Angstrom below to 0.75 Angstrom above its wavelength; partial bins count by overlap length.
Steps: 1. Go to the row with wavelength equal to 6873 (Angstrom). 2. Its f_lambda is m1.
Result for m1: 32.7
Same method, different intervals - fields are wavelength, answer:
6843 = 30.7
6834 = 10.6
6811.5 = 33.4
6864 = 29.1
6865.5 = 26.7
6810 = 29.2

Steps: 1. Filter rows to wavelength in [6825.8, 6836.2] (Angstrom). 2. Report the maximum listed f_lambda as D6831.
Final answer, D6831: 32.8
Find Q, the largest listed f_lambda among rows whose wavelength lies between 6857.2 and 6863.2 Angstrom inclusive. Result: 36.4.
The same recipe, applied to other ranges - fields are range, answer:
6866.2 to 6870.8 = 33.6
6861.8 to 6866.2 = 30.9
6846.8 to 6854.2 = 31.9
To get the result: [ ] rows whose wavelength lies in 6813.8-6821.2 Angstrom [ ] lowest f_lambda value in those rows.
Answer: 26.8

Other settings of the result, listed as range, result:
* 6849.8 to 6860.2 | 26.4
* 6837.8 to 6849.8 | 19.4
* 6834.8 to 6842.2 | 23.2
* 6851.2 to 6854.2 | 29.5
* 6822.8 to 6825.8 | 31.7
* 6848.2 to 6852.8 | 25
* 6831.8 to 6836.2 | 10.6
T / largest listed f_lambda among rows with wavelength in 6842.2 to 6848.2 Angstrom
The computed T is 30.7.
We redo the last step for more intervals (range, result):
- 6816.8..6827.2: 35.3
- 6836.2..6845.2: 31.2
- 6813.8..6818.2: 35.2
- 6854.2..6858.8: 33.1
